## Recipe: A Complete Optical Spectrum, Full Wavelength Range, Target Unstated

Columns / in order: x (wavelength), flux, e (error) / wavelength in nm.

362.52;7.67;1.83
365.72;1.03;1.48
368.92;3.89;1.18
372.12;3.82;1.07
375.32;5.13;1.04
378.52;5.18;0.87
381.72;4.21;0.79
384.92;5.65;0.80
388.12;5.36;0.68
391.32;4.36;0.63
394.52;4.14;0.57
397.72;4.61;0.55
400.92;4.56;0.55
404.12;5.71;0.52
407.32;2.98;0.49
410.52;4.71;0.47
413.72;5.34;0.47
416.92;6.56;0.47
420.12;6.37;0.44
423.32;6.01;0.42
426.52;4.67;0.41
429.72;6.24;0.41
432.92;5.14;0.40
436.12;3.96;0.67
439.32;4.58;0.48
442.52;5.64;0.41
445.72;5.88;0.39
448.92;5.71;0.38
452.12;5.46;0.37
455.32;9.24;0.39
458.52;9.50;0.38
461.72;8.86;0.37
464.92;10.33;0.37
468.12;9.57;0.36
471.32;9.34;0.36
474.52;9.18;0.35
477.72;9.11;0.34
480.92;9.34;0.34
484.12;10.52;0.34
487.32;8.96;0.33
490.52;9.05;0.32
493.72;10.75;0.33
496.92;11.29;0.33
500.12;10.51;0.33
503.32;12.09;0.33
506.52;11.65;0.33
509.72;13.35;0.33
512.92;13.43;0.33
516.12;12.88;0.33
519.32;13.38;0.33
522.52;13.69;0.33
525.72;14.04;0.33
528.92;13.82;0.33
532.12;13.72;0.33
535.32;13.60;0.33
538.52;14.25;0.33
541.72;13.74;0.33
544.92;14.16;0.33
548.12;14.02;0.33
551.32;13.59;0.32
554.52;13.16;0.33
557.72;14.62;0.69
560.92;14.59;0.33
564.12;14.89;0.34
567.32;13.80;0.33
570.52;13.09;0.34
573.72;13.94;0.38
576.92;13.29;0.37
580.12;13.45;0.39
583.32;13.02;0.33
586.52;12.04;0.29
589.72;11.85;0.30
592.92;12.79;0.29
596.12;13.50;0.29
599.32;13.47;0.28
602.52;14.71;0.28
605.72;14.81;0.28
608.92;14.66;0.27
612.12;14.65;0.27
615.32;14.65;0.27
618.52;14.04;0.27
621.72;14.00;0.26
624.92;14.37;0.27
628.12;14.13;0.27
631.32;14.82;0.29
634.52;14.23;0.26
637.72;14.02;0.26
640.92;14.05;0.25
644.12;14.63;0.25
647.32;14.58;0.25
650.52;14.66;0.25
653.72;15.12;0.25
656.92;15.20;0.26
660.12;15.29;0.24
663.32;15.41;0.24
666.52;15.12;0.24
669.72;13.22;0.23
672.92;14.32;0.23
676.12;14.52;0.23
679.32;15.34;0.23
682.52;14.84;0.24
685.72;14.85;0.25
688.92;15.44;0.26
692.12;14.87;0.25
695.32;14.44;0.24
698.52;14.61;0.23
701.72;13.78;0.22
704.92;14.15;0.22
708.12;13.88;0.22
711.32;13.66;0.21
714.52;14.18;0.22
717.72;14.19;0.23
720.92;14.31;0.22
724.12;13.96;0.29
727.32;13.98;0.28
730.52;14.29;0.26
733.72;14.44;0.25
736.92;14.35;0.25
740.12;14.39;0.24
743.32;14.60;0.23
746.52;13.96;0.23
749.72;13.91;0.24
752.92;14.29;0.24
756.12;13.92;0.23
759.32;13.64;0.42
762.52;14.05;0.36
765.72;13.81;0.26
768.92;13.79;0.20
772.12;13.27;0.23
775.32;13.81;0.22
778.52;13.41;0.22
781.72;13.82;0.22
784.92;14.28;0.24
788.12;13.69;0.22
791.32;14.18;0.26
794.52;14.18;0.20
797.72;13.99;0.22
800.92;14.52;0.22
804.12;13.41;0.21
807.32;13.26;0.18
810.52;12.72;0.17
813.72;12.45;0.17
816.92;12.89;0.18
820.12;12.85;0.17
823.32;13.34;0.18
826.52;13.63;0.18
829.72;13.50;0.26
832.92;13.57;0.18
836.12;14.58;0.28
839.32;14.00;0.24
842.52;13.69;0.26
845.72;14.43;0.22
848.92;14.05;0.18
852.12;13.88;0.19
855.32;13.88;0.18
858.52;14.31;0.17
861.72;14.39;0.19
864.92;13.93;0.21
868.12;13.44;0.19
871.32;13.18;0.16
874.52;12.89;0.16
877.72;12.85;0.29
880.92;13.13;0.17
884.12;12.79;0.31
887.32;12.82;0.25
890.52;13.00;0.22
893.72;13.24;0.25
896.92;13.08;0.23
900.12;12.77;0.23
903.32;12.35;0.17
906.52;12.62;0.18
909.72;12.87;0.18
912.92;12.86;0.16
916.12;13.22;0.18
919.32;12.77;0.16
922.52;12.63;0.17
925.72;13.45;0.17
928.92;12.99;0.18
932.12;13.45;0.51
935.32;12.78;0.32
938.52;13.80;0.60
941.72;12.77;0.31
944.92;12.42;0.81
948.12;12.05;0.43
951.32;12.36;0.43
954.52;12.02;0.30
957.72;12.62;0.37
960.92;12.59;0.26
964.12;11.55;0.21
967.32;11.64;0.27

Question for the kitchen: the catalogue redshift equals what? 0.137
